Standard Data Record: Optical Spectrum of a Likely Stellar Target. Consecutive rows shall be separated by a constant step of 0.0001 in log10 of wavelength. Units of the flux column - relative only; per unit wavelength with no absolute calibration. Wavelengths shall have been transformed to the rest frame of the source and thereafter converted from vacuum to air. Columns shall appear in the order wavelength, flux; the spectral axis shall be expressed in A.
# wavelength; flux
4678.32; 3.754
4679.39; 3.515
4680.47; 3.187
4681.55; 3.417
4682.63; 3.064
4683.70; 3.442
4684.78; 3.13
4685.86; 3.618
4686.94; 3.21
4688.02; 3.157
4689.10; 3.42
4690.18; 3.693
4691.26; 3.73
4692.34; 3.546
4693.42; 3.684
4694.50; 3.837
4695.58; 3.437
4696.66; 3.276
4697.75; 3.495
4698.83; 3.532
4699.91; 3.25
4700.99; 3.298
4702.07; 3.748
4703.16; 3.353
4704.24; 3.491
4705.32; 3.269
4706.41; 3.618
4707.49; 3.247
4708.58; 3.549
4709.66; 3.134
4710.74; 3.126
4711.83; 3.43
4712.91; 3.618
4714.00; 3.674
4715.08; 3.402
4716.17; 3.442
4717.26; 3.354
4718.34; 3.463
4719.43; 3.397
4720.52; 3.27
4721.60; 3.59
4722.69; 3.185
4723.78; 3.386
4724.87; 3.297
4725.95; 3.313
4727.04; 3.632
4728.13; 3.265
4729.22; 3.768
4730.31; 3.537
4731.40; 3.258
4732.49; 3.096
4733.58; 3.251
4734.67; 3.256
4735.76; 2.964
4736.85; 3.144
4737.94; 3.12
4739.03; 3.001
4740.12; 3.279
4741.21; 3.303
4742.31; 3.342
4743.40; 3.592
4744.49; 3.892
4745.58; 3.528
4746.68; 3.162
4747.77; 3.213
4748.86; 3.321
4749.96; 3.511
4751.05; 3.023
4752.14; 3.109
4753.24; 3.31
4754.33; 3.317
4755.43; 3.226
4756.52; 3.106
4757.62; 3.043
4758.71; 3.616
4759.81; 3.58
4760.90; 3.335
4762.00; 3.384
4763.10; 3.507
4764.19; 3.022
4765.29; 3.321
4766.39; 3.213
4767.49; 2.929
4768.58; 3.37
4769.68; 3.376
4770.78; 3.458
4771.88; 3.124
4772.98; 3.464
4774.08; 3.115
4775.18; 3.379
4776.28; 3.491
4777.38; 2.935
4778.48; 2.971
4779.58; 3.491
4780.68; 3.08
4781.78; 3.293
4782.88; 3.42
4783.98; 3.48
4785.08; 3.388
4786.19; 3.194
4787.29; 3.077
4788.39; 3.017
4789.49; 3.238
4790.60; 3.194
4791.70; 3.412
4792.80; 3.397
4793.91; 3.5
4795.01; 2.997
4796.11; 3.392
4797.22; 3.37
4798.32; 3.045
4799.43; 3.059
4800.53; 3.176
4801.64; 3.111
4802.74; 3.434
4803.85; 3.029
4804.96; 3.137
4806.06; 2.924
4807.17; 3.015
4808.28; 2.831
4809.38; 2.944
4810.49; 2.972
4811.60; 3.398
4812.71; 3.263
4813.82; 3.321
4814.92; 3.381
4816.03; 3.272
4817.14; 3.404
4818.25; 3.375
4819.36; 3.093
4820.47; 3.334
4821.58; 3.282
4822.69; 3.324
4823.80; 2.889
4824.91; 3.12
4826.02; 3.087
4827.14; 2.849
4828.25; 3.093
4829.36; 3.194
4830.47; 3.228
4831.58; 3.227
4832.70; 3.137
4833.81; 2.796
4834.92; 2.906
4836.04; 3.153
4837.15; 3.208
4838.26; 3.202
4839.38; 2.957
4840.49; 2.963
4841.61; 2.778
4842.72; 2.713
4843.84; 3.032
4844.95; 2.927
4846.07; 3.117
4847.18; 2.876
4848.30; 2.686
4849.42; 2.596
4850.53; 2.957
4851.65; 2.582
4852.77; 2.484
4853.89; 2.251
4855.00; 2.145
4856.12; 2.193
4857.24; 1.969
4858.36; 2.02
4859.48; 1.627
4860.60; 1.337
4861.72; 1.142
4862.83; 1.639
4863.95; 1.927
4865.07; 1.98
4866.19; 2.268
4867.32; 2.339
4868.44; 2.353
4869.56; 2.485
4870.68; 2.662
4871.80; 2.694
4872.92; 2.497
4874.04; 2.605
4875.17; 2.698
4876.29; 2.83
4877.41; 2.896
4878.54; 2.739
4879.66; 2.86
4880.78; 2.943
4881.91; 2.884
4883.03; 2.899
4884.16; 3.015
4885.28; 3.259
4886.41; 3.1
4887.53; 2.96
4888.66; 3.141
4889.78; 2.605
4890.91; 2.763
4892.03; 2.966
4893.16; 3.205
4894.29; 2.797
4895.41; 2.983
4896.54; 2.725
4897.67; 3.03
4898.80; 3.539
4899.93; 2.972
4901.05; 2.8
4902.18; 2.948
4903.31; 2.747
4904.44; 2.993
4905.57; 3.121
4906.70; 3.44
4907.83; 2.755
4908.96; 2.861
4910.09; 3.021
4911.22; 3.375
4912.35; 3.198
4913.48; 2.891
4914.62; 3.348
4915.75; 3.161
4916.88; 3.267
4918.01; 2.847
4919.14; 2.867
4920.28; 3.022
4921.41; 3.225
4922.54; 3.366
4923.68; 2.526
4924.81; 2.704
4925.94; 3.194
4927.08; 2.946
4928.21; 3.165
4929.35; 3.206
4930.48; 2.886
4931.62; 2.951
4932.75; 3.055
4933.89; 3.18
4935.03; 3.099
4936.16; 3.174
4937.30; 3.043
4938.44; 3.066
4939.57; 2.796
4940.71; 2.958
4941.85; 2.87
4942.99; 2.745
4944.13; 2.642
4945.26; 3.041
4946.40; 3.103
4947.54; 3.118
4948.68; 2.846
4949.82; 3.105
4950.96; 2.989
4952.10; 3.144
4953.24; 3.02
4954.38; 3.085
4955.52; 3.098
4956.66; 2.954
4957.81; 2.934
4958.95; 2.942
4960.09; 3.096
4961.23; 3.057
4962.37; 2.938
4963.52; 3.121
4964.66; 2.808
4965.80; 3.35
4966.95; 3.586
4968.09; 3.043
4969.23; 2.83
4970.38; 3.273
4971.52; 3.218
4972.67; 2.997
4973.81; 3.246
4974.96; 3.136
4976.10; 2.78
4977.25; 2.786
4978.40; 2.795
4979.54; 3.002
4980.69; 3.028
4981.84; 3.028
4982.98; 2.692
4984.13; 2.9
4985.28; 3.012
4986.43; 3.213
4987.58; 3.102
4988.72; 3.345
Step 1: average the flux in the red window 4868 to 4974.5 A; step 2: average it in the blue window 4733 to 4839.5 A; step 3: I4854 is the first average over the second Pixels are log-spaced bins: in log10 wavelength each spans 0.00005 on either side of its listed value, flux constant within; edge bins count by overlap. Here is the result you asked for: 0.93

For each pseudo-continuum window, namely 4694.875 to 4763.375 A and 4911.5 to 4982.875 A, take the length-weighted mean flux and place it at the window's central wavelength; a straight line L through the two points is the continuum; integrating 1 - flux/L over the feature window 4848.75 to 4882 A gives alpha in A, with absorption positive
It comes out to 8.5 A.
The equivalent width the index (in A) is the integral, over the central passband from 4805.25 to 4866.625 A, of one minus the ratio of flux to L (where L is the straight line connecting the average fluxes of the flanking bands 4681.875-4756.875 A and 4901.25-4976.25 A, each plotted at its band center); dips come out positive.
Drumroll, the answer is 7.86 A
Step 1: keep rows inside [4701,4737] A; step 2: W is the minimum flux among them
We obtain 2.964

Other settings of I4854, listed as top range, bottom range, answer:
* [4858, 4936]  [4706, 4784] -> 0.85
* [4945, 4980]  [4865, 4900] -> 1.08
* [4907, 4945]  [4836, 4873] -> 1.23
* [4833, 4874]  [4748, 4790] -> 0.76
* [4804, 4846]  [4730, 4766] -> 0.94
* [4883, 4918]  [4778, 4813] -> 0.95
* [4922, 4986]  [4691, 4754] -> 0.89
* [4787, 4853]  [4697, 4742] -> 0.92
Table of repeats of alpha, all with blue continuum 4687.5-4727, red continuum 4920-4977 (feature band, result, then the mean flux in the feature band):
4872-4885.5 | 1.4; 2.83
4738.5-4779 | 0.7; 3.29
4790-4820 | 0.7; 3.2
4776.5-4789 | 0.3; 3.22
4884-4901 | 0.7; 3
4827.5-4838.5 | 0.4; 3.11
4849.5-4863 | 4.8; 2.06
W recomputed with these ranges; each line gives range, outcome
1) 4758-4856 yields 2.145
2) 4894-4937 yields 2.526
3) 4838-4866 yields 1.142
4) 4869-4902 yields 2.485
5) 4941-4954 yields 2.642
